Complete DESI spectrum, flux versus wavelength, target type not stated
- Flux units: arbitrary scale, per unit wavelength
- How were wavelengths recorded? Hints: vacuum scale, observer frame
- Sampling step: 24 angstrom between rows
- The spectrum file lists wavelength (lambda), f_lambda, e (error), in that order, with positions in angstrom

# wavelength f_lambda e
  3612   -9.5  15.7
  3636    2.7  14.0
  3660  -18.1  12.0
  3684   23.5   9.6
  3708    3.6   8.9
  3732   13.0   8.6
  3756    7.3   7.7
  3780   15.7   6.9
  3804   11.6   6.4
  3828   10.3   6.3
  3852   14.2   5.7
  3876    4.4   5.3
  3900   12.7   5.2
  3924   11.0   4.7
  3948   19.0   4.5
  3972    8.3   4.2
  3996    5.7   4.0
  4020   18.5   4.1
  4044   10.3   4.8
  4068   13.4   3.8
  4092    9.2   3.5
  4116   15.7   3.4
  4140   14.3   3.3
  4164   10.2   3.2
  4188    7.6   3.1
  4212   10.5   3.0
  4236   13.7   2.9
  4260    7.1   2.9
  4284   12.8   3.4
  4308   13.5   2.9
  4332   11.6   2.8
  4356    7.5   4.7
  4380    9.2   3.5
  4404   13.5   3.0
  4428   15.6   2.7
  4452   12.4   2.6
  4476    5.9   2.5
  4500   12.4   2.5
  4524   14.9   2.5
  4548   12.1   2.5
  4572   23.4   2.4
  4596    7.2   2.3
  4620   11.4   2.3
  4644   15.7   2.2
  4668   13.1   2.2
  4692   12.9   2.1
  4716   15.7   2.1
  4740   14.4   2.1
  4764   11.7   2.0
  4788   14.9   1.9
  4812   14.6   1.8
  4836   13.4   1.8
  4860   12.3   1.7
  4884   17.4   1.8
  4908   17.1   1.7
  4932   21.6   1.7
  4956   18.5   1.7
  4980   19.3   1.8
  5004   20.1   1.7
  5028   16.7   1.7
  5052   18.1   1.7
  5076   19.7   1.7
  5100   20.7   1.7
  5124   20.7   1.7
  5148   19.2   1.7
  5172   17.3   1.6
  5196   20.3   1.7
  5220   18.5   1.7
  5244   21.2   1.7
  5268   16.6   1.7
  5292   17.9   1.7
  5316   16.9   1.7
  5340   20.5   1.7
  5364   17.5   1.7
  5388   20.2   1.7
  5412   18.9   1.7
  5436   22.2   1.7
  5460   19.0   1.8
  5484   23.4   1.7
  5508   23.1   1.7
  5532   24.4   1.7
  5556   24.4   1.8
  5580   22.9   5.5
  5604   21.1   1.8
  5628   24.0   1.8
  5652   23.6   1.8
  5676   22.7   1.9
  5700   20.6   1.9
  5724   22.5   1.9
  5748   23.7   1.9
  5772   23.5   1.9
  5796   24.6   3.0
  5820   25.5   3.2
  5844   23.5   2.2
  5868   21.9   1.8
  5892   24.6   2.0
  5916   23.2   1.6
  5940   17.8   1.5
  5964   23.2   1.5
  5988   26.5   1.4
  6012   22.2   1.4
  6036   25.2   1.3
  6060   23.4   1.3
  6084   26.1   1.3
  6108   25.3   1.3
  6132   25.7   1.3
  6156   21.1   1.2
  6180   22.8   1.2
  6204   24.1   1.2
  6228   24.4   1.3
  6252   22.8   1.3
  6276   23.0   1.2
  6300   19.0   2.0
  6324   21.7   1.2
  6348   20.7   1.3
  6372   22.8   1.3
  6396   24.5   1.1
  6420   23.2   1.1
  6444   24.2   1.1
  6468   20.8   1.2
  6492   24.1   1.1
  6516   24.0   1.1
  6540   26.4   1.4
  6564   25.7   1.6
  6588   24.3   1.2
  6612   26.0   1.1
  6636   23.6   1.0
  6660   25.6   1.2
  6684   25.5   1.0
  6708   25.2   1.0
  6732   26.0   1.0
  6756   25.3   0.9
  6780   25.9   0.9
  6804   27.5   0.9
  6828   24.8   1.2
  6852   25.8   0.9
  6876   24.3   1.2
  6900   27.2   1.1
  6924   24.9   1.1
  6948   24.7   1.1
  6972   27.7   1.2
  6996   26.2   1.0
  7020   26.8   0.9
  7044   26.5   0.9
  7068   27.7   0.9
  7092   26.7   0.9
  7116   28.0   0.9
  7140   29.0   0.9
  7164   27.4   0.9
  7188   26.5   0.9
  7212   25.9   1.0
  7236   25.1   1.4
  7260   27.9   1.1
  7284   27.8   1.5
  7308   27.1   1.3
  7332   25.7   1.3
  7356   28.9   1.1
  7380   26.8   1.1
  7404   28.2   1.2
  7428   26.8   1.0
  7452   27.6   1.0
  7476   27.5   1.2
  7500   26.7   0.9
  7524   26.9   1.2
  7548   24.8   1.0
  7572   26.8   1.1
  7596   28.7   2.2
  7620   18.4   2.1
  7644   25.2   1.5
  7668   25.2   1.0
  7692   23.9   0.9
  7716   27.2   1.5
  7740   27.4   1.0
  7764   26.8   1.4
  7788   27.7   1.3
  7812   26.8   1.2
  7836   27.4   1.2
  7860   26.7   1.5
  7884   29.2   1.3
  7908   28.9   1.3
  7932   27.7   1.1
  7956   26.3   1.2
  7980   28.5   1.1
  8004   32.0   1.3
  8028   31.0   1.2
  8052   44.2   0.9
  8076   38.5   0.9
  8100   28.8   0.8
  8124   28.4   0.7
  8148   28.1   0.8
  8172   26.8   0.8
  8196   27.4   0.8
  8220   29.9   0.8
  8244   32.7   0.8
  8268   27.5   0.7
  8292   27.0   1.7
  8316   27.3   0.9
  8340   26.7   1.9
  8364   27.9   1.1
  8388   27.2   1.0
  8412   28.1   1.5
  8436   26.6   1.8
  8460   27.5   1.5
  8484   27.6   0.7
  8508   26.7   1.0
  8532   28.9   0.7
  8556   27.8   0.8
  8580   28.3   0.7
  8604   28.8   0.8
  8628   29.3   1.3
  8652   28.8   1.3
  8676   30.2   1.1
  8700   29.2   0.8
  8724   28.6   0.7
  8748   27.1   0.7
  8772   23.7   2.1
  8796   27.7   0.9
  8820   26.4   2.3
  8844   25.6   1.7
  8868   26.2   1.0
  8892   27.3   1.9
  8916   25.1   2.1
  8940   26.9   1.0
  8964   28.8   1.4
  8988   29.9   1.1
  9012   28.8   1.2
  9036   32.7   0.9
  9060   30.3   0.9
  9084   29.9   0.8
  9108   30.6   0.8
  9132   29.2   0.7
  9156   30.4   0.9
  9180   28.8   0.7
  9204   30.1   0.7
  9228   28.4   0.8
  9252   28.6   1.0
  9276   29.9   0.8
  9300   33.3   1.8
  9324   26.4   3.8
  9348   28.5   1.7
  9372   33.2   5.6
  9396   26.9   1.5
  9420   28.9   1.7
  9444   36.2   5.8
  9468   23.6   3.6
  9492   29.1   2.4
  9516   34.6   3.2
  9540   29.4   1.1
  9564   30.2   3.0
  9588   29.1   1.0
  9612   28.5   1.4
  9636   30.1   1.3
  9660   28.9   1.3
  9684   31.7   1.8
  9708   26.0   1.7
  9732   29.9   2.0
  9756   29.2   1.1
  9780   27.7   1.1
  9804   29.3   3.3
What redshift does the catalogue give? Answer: 0.23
